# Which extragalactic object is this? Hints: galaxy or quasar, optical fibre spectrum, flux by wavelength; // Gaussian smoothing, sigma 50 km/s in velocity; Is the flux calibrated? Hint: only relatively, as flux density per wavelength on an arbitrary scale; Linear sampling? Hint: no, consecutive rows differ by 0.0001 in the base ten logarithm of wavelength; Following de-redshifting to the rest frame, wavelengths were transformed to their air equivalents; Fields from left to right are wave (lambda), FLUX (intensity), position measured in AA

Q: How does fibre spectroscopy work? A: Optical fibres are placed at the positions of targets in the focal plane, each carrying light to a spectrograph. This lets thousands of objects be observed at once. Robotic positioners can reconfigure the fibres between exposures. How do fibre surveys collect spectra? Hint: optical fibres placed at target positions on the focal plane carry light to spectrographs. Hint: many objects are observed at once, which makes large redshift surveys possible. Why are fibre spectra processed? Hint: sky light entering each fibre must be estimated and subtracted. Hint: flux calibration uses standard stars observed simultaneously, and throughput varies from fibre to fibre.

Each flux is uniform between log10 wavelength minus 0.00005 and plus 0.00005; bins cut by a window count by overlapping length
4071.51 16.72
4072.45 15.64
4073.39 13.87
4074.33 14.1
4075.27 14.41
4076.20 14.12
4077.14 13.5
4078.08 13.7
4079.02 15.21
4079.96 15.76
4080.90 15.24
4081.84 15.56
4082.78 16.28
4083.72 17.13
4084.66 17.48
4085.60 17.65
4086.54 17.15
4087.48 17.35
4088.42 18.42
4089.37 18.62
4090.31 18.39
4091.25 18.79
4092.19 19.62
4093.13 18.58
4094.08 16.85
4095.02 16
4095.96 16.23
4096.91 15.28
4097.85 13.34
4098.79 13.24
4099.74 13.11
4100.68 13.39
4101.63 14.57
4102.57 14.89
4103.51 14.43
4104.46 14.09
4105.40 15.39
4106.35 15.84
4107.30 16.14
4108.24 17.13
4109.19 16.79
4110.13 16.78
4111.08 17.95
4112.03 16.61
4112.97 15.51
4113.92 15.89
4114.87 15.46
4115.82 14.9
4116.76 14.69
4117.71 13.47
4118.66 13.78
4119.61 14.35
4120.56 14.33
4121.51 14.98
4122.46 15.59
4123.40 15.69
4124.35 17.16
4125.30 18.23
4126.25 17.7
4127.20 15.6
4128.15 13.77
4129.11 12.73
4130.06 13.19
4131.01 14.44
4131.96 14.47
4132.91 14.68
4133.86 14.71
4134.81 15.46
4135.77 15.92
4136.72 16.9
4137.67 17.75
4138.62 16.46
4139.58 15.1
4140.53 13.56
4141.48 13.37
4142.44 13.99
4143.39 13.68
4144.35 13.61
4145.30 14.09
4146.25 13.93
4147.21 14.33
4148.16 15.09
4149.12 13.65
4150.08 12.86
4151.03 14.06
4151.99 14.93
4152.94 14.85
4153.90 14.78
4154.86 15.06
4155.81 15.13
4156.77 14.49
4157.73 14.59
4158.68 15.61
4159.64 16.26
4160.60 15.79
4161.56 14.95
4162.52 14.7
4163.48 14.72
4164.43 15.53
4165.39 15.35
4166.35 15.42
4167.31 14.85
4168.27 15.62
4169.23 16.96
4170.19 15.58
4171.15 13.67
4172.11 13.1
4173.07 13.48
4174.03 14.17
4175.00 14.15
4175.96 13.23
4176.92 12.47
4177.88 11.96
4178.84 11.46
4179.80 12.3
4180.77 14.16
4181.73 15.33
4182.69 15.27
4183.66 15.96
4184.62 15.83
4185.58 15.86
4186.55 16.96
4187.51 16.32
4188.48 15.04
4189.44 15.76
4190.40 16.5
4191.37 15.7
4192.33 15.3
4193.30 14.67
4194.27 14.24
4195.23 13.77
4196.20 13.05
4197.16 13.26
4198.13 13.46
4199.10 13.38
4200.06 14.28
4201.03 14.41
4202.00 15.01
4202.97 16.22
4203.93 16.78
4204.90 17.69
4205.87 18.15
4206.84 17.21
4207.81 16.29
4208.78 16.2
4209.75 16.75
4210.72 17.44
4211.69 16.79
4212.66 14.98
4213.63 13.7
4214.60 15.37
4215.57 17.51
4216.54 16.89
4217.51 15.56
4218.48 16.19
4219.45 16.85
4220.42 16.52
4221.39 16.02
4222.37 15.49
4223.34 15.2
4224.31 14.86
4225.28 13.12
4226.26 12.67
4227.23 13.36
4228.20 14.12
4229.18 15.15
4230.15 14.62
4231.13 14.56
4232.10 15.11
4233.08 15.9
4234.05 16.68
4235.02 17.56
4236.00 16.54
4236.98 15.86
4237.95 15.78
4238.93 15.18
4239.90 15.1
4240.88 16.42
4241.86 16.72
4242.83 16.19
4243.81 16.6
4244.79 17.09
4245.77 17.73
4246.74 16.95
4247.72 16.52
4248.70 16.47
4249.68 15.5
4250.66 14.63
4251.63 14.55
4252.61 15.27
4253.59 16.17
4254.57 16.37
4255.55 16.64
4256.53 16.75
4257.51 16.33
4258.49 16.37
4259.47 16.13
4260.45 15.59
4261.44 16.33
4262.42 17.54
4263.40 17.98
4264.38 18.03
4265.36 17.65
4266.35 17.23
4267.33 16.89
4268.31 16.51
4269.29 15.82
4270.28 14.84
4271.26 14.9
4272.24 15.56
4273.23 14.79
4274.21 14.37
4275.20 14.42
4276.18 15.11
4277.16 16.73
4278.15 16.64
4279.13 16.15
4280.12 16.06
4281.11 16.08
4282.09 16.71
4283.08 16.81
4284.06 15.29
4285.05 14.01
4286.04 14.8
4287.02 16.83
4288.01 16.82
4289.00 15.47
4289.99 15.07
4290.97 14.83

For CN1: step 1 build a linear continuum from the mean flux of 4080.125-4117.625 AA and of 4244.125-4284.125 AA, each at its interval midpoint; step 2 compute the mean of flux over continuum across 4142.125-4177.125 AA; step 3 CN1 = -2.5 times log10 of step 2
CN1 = 0.11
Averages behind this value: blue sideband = 16.1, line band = 14.6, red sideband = 16.2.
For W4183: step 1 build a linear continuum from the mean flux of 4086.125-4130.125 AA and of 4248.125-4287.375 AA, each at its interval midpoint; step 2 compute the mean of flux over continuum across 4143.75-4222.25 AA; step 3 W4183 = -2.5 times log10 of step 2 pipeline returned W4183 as 0.060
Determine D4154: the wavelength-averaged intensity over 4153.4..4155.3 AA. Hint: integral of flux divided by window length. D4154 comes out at 14.9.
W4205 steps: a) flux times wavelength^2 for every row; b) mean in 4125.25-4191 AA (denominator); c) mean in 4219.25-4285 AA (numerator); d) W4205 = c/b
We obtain 1.12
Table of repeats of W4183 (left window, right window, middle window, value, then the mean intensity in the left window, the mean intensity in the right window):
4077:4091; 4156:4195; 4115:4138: 0.04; 16.6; 14.8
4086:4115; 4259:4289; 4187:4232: 0.05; 16.2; 16.1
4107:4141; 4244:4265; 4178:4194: 0.06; 15.5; 16.4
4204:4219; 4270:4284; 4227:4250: 0.01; 16.5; 15.7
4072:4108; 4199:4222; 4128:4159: 0.10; 15.8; 16.1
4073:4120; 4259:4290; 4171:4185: 0.16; 15.7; 16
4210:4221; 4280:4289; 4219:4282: 0.01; 16.2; 15.9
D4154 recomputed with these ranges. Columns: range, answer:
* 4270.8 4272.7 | 15.3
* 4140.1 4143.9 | 13.6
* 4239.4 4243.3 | 16.1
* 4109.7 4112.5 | 17.1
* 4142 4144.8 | 13.7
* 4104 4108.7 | 15.7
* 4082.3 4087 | 17.1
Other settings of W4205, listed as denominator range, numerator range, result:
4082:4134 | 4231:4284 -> 1.10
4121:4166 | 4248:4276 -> 1.13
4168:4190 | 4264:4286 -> 1.14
